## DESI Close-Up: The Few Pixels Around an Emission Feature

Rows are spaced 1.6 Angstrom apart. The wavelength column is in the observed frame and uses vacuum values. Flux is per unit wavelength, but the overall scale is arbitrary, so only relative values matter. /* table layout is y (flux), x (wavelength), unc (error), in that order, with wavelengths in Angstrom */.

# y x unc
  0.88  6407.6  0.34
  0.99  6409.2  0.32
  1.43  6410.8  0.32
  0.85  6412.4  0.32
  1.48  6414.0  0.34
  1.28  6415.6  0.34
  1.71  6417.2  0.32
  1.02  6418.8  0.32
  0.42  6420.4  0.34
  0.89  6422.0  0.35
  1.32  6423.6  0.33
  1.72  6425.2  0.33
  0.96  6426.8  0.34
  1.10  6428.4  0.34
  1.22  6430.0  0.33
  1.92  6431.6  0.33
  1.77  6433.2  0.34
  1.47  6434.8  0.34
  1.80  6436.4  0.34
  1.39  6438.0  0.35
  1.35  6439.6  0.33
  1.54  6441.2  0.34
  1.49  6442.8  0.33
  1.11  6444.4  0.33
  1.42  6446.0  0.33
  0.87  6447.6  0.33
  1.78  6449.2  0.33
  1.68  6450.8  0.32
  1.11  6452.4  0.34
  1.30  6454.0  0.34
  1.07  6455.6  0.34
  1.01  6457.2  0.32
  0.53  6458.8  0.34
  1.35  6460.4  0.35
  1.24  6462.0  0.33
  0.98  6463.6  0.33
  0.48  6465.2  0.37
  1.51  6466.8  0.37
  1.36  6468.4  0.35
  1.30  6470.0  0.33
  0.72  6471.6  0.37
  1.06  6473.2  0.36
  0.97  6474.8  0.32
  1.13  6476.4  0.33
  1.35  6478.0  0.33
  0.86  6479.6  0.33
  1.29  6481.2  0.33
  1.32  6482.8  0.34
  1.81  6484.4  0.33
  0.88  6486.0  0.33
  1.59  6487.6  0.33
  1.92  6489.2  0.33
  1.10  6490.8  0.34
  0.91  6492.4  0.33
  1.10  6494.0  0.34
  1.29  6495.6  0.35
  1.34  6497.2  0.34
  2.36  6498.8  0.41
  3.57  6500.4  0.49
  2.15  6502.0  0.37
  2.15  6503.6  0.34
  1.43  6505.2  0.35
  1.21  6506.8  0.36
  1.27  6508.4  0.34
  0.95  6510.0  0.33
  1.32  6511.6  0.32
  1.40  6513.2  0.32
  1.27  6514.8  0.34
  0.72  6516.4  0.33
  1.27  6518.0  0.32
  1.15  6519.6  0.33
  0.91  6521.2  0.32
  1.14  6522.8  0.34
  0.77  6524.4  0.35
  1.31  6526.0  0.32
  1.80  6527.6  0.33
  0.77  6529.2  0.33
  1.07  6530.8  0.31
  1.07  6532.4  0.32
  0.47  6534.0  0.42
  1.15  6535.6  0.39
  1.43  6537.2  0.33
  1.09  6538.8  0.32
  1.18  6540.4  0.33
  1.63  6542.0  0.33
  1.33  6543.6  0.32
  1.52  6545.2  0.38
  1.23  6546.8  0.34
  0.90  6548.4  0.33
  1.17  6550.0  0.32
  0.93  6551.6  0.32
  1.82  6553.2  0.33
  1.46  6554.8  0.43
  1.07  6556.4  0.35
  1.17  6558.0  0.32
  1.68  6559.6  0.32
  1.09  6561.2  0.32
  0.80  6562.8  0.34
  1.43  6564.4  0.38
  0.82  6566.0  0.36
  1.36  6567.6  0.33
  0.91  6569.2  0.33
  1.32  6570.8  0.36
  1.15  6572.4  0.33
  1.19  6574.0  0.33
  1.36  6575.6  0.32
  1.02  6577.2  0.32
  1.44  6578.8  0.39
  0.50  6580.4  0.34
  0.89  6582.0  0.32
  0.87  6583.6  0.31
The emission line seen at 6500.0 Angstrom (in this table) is [O III]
